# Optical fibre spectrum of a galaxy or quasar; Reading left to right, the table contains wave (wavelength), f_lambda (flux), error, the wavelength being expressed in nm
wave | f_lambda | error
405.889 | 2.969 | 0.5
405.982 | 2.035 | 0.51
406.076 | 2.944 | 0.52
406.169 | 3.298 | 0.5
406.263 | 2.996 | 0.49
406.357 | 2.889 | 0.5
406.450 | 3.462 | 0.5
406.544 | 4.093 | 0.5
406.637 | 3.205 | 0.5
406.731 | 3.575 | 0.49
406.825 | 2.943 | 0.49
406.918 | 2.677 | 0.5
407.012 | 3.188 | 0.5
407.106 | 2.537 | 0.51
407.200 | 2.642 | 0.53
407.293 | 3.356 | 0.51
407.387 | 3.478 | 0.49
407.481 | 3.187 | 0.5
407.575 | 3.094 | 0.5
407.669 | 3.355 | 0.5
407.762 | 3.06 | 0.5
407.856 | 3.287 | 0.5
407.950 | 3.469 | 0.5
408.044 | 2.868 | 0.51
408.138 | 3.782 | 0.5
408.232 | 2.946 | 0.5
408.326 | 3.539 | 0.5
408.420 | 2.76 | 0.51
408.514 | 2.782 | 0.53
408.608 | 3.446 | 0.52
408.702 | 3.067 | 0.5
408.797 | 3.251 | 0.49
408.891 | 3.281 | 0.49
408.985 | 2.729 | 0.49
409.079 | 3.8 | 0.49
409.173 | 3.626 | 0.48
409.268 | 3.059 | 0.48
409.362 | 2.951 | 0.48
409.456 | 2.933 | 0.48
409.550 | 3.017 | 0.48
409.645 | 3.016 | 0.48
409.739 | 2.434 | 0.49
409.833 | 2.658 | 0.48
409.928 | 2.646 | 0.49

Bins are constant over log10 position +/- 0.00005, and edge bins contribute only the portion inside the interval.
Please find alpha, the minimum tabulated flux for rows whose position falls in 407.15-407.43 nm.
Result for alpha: 2.642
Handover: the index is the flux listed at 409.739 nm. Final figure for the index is 2.434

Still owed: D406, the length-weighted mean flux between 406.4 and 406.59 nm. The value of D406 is 3.76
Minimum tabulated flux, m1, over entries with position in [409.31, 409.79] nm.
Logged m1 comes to 2.434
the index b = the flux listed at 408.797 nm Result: 3.251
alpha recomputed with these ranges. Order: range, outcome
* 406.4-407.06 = 2.677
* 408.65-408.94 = 3.067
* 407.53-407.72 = 3.094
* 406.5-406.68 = 3.205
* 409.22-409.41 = 2.951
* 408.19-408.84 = 2.76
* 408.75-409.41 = 2.729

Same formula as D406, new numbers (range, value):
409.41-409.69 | 2.98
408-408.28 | 3.2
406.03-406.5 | 3.12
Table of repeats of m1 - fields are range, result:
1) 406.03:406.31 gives 2.944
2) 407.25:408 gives 3.06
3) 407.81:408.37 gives 2.868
